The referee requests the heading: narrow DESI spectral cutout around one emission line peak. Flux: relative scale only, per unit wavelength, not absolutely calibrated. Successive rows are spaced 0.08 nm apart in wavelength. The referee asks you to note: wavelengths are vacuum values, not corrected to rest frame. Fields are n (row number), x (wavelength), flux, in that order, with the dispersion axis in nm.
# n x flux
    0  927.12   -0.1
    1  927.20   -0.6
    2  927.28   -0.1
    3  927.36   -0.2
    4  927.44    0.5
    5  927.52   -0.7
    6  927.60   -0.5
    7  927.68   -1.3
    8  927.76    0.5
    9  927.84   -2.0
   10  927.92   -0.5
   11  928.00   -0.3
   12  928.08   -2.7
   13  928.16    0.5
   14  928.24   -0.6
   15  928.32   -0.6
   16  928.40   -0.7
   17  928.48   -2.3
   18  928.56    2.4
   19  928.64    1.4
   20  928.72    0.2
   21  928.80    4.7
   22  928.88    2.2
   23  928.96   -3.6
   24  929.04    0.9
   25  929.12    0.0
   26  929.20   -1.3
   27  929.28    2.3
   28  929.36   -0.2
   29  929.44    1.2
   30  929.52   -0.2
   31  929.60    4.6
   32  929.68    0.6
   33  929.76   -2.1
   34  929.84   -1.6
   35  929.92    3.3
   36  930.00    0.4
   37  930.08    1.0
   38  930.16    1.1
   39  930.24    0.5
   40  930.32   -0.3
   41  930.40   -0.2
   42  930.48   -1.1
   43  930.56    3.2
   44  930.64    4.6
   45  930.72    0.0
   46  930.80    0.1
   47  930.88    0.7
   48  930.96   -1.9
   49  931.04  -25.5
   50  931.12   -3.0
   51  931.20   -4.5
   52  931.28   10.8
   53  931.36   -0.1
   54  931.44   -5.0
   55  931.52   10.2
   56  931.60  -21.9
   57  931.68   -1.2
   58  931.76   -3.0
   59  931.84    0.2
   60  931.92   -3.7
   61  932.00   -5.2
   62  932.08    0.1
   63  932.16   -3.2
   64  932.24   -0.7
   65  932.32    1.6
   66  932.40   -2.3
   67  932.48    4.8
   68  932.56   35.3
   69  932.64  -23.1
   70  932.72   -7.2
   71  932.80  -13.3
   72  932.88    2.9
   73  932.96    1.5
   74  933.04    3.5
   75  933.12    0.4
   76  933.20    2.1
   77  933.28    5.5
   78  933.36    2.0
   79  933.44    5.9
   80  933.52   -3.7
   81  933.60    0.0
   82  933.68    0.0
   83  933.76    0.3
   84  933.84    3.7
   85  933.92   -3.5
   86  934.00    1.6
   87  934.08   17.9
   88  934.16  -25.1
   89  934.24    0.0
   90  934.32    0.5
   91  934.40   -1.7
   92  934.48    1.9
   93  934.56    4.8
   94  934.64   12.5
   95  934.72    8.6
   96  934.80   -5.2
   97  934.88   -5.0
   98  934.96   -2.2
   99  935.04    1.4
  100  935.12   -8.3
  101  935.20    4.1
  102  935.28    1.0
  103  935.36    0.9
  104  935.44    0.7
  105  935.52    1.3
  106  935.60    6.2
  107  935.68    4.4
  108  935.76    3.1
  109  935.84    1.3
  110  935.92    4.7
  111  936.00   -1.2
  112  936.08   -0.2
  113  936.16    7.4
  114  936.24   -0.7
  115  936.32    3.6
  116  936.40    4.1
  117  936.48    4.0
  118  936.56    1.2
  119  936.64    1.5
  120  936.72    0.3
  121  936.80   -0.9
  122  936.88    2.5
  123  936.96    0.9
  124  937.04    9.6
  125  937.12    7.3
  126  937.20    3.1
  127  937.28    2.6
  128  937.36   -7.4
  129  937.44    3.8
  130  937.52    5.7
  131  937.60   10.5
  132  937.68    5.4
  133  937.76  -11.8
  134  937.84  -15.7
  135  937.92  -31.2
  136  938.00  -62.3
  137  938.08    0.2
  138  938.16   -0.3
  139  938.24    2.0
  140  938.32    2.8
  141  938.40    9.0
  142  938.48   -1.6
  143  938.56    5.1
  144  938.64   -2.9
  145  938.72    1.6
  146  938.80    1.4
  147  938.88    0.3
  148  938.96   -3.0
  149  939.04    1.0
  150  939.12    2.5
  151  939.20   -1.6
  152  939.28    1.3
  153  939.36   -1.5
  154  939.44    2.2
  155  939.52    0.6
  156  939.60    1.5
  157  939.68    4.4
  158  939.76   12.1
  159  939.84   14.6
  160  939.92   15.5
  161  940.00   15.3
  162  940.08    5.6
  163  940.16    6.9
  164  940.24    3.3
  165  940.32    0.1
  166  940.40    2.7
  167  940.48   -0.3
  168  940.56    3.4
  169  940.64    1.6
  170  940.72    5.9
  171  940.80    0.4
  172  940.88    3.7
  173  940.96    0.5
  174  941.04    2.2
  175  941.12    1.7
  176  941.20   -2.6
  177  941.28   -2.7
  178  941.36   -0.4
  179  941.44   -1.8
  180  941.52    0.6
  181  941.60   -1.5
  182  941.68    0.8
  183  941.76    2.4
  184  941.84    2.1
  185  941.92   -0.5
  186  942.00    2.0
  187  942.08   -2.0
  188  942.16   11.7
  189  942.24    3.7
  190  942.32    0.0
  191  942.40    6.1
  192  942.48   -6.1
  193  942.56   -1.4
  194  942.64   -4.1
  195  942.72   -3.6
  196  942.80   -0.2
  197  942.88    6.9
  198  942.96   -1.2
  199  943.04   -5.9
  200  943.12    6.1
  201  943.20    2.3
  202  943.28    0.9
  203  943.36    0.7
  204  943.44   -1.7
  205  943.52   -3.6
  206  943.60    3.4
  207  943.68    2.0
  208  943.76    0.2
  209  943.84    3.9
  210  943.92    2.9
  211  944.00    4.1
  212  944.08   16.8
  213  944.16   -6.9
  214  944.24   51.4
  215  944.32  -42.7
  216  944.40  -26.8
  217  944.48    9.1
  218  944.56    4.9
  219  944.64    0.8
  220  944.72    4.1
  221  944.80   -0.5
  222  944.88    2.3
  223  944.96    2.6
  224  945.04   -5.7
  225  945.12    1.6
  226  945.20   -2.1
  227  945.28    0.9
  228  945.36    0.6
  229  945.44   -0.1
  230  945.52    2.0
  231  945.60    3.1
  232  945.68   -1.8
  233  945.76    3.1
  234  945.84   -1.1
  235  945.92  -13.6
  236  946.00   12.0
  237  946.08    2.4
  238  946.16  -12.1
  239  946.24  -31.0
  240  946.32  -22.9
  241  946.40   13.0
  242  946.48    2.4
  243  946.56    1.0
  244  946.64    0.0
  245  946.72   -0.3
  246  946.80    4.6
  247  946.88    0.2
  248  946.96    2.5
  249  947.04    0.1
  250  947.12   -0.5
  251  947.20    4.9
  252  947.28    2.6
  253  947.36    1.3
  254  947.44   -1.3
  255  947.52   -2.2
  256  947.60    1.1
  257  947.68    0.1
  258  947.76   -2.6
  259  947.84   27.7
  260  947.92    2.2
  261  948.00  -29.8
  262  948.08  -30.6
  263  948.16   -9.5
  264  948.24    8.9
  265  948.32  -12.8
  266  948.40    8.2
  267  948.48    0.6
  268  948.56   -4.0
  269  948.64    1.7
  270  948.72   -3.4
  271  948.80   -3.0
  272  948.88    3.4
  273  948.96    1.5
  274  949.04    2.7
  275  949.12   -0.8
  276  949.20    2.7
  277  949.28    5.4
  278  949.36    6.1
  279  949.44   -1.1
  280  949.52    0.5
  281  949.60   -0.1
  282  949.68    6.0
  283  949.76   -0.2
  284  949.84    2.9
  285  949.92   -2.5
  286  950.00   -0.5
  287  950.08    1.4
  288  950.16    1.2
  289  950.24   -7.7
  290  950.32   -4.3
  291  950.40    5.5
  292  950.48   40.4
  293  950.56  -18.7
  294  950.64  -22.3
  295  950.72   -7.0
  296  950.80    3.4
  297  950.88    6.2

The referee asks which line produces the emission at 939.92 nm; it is H-beta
